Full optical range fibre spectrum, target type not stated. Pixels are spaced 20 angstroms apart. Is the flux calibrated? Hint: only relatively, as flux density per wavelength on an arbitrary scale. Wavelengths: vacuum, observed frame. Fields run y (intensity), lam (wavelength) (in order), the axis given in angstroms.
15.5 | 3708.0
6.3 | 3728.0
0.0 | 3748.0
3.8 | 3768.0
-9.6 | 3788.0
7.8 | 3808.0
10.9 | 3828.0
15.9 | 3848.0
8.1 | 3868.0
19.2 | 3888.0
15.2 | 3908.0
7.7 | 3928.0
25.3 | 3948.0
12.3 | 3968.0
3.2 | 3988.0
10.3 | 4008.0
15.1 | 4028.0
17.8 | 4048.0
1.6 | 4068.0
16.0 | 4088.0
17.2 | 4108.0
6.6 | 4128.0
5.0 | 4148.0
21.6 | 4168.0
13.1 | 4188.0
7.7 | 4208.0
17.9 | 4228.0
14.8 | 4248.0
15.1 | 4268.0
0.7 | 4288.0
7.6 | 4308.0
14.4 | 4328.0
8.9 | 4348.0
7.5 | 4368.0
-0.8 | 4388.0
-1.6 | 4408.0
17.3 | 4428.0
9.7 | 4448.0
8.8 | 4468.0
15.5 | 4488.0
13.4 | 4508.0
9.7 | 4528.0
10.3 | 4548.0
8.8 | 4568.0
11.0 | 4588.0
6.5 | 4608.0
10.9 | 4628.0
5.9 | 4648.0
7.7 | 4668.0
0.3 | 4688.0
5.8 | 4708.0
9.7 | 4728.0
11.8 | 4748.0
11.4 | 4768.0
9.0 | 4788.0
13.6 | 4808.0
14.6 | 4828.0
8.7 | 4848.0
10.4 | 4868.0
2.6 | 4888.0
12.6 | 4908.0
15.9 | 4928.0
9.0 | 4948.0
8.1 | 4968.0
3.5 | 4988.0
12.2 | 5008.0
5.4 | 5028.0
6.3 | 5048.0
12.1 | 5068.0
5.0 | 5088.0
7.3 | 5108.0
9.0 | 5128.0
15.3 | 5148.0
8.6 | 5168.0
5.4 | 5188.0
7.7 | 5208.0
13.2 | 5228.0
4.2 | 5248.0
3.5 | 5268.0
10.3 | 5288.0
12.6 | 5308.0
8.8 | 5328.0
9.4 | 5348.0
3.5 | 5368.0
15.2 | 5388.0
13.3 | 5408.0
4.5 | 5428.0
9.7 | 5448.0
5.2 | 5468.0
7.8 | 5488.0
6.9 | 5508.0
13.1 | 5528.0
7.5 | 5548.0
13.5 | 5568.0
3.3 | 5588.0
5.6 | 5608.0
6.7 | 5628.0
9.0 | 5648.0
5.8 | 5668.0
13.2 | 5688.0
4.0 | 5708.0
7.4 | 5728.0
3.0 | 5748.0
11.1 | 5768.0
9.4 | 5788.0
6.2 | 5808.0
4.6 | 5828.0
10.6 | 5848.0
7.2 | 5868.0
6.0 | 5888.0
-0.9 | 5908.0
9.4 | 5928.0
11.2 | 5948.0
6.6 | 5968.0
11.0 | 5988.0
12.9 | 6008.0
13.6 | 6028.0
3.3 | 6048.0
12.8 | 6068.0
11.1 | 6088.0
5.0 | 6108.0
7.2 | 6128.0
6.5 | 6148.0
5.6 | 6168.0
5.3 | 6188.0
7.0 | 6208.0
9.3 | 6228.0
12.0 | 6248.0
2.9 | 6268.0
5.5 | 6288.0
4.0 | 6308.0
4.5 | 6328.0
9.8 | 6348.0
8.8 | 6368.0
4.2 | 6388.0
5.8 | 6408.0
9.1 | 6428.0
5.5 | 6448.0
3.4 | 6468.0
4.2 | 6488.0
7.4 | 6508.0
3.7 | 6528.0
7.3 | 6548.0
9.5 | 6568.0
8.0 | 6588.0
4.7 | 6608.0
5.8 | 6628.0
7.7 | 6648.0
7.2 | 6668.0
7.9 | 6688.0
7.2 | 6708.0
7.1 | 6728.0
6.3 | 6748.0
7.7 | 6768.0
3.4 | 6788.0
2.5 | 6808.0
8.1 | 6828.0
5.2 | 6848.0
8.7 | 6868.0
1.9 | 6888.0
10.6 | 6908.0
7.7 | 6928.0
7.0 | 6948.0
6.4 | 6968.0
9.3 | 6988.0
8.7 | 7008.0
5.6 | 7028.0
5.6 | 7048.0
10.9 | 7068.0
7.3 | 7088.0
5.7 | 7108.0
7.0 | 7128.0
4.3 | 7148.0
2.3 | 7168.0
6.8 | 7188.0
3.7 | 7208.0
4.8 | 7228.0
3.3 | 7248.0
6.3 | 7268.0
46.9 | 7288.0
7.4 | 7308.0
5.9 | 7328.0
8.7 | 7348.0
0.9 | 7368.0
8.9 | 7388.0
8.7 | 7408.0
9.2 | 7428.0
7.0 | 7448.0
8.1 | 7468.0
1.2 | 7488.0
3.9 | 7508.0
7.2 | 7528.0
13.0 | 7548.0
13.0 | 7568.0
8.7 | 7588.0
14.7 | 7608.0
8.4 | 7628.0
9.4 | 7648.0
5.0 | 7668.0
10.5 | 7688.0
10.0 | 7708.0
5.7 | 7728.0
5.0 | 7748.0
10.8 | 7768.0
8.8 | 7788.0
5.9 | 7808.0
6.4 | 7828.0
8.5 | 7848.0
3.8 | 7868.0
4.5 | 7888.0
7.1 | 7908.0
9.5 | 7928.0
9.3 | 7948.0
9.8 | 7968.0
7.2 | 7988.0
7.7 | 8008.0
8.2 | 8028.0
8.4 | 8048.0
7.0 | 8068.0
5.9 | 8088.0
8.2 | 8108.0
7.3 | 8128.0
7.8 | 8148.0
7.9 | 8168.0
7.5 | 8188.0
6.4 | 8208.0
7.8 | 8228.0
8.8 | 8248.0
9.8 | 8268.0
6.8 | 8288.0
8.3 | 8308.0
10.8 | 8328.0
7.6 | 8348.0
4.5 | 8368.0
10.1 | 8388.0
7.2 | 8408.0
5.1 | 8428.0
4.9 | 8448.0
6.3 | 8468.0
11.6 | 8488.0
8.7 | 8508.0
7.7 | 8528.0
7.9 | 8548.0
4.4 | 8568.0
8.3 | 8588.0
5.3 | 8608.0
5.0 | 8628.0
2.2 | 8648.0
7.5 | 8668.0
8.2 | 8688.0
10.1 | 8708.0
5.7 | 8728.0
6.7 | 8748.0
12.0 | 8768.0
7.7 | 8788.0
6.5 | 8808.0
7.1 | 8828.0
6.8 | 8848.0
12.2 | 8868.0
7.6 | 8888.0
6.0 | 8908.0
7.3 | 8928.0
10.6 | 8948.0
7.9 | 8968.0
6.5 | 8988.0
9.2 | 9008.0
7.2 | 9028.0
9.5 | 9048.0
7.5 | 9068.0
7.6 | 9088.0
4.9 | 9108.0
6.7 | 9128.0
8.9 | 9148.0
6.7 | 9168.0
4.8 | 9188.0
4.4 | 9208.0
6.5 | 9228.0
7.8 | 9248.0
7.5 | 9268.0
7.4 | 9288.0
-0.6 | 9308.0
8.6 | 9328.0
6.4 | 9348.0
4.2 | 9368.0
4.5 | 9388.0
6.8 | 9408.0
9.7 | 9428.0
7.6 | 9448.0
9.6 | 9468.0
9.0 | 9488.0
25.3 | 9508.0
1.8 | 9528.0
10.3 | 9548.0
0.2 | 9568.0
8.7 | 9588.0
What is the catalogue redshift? 0.955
